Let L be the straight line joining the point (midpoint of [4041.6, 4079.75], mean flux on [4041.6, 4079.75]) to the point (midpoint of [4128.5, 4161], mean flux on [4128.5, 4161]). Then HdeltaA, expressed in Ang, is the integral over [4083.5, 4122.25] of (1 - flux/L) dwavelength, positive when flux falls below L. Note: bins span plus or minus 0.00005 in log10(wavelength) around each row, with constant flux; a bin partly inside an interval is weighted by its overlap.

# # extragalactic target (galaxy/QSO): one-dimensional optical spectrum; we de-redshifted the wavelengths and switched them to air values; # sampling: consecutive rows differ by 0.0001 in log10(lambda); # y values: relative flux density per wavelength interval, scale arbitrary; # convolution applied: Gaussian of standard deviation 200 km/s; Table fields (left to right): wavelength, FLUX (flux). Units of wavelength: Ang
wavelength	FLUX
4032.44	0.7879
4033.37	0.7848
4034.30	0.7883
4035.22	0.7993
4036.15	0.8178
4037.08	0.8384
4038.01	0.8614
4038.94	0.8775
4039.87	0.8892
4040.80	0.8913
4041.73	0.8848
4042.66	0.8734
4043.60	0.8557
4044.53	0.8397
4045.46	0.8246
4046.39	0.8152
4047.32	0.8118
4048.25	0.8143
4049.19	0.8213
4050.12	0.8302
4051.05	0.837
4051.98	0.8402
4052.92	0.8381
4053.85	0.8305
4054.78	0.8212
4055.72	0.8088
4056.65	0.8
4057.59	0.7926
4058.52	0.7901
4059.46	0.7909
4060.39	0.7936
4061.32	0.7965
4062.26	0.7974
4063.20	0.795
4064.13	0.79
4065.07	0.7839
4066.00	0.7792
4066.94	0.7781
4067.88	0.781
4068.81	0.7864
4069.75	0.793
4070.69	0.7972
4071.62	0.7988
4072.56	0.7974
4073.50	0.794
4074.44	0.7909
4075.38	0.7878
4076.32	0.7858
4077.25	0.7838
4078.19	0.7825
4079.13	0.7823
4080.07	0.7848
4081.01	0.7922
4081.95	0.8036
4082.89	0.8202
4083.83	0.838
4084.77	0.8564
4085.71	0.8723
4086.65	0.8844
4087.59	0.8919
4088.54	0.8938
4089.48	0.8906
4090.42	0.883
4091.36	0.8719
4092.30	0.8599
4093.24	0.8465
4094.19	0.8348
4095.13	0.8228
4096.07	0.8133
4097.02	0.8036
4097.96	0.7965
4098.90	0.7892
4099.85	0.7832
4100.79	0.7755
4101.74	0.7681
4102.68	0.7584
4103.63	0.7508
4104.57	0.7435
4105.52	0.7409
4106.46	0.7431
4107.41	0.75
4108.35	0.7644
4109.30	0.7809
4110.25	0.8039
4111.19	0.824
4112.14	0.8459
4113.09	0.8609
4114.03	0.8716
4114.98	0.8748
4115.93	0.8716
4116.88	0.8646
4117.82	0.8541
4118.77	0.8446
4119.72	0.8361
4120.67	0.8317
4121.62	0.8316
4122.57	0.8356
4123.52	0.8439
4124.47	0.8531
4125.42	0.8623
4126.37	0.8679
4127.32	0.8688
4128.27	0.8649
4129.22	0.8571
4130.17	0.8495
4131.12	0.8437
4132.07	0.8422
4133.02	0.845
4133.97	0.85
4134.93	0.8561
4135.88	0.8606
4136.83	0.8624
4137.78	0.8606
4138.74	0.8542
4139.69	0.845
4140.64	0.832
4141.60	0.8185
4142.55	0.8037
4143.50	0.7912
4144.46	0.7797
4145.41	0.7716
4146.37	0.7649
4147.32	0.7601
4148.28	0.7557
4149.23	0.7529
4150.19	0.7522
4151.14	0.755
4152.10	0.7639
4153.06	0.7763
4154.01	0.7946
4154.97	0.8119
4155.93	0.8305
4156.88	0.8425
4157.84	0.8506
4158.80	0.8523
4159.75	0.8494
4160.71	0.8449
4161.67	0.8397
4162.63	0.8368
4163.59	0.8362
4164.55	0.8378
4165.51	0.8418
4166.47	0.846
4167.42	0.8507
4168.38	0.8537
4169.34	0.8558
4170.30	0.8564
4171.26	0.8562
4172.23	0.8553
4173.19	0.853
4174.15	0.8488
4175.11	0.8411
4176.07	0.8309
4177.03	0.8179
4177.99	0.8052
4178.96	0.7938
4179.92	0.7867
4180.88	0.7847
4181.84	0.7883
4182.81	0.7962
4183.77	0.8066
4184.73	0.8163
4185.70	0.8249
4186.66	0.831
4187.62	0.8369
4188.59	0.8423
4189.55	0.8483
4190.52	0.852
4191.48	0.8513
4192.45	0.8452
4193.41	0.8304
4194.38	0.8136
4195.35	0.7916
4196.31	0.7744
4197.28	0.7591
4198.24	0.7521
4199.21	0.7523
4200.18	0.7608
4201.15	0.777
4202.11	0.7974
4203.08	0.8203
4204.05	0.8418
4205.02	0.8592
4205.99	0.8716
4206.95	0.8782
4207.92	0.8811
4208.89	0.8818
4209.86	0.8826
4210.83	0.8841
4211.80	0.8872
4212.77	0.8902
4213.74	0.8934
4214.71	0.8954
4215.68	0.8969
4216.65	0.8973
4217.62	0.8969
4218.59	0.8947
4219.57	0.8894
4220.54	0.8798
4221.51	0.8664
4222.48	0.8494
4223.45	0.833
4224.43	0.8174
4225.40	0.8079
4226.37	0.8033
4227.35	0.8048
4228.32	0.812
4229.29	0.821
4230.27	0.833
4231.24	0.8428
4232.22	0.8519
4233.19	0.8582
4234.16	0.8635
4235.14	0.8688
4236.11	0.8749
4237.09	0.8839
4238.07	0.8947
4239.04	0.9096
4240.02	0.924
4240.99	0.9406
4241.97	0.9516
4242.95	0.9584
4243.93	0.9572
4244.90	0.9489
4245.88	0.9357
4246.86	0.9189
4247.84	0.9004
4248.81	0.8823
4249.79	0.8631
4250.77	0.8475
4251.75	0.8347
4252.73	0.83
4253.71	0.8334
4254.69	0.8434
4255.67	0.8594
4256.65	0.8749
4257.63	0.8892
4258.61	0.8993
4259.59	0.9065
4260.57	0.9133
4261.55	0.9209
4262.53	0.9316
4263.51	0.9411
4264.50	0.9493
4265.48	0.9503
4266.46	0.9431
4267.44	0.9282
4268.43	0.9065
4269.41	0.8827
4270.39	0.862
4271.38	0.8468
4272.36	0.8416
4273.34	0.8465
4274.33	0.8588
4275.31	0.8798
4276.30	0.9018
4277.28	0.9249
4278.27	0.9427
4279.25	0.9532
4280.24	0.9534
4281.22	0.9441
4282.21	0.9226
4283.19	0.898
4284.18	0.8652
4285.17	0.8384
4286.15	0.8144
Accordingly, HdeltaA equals -0.6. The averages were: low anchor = 0.806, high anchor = 0.817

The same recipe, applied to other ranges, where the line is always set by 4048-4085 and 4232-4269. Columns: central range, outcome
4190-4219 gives 1.1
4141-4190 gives 2.2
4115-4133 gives -0.4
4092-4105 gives 0.4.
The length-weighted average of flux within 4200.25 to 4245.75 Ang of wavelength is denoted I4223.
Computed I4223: 0.871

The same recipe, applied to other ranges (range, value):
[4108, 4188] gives 0.828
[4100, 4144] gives 0.827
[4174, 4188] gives 0.813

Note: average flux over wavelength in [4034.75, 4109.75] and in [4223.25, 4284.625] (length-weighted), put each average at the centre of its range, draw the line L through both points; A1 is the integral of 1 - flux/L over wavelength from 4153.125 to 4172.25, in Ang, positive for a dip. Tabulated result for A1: 0.2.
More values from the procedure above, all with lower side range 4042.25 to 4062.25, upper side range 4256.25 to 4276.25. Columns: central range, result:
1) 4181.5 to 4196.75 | 0.8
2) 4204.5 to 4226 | 0.1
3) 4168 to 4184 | 0.7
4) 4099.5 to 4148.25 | 1.4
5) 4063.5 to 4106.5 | 1.3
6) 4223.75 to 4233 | 0.6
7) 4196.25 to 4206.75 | 0.9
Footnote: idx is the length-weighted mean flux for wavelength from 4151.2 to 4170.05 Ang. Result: 0.831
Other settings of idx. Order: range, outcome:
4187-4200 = 0.81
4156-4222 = 0.84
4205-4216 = 0.885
